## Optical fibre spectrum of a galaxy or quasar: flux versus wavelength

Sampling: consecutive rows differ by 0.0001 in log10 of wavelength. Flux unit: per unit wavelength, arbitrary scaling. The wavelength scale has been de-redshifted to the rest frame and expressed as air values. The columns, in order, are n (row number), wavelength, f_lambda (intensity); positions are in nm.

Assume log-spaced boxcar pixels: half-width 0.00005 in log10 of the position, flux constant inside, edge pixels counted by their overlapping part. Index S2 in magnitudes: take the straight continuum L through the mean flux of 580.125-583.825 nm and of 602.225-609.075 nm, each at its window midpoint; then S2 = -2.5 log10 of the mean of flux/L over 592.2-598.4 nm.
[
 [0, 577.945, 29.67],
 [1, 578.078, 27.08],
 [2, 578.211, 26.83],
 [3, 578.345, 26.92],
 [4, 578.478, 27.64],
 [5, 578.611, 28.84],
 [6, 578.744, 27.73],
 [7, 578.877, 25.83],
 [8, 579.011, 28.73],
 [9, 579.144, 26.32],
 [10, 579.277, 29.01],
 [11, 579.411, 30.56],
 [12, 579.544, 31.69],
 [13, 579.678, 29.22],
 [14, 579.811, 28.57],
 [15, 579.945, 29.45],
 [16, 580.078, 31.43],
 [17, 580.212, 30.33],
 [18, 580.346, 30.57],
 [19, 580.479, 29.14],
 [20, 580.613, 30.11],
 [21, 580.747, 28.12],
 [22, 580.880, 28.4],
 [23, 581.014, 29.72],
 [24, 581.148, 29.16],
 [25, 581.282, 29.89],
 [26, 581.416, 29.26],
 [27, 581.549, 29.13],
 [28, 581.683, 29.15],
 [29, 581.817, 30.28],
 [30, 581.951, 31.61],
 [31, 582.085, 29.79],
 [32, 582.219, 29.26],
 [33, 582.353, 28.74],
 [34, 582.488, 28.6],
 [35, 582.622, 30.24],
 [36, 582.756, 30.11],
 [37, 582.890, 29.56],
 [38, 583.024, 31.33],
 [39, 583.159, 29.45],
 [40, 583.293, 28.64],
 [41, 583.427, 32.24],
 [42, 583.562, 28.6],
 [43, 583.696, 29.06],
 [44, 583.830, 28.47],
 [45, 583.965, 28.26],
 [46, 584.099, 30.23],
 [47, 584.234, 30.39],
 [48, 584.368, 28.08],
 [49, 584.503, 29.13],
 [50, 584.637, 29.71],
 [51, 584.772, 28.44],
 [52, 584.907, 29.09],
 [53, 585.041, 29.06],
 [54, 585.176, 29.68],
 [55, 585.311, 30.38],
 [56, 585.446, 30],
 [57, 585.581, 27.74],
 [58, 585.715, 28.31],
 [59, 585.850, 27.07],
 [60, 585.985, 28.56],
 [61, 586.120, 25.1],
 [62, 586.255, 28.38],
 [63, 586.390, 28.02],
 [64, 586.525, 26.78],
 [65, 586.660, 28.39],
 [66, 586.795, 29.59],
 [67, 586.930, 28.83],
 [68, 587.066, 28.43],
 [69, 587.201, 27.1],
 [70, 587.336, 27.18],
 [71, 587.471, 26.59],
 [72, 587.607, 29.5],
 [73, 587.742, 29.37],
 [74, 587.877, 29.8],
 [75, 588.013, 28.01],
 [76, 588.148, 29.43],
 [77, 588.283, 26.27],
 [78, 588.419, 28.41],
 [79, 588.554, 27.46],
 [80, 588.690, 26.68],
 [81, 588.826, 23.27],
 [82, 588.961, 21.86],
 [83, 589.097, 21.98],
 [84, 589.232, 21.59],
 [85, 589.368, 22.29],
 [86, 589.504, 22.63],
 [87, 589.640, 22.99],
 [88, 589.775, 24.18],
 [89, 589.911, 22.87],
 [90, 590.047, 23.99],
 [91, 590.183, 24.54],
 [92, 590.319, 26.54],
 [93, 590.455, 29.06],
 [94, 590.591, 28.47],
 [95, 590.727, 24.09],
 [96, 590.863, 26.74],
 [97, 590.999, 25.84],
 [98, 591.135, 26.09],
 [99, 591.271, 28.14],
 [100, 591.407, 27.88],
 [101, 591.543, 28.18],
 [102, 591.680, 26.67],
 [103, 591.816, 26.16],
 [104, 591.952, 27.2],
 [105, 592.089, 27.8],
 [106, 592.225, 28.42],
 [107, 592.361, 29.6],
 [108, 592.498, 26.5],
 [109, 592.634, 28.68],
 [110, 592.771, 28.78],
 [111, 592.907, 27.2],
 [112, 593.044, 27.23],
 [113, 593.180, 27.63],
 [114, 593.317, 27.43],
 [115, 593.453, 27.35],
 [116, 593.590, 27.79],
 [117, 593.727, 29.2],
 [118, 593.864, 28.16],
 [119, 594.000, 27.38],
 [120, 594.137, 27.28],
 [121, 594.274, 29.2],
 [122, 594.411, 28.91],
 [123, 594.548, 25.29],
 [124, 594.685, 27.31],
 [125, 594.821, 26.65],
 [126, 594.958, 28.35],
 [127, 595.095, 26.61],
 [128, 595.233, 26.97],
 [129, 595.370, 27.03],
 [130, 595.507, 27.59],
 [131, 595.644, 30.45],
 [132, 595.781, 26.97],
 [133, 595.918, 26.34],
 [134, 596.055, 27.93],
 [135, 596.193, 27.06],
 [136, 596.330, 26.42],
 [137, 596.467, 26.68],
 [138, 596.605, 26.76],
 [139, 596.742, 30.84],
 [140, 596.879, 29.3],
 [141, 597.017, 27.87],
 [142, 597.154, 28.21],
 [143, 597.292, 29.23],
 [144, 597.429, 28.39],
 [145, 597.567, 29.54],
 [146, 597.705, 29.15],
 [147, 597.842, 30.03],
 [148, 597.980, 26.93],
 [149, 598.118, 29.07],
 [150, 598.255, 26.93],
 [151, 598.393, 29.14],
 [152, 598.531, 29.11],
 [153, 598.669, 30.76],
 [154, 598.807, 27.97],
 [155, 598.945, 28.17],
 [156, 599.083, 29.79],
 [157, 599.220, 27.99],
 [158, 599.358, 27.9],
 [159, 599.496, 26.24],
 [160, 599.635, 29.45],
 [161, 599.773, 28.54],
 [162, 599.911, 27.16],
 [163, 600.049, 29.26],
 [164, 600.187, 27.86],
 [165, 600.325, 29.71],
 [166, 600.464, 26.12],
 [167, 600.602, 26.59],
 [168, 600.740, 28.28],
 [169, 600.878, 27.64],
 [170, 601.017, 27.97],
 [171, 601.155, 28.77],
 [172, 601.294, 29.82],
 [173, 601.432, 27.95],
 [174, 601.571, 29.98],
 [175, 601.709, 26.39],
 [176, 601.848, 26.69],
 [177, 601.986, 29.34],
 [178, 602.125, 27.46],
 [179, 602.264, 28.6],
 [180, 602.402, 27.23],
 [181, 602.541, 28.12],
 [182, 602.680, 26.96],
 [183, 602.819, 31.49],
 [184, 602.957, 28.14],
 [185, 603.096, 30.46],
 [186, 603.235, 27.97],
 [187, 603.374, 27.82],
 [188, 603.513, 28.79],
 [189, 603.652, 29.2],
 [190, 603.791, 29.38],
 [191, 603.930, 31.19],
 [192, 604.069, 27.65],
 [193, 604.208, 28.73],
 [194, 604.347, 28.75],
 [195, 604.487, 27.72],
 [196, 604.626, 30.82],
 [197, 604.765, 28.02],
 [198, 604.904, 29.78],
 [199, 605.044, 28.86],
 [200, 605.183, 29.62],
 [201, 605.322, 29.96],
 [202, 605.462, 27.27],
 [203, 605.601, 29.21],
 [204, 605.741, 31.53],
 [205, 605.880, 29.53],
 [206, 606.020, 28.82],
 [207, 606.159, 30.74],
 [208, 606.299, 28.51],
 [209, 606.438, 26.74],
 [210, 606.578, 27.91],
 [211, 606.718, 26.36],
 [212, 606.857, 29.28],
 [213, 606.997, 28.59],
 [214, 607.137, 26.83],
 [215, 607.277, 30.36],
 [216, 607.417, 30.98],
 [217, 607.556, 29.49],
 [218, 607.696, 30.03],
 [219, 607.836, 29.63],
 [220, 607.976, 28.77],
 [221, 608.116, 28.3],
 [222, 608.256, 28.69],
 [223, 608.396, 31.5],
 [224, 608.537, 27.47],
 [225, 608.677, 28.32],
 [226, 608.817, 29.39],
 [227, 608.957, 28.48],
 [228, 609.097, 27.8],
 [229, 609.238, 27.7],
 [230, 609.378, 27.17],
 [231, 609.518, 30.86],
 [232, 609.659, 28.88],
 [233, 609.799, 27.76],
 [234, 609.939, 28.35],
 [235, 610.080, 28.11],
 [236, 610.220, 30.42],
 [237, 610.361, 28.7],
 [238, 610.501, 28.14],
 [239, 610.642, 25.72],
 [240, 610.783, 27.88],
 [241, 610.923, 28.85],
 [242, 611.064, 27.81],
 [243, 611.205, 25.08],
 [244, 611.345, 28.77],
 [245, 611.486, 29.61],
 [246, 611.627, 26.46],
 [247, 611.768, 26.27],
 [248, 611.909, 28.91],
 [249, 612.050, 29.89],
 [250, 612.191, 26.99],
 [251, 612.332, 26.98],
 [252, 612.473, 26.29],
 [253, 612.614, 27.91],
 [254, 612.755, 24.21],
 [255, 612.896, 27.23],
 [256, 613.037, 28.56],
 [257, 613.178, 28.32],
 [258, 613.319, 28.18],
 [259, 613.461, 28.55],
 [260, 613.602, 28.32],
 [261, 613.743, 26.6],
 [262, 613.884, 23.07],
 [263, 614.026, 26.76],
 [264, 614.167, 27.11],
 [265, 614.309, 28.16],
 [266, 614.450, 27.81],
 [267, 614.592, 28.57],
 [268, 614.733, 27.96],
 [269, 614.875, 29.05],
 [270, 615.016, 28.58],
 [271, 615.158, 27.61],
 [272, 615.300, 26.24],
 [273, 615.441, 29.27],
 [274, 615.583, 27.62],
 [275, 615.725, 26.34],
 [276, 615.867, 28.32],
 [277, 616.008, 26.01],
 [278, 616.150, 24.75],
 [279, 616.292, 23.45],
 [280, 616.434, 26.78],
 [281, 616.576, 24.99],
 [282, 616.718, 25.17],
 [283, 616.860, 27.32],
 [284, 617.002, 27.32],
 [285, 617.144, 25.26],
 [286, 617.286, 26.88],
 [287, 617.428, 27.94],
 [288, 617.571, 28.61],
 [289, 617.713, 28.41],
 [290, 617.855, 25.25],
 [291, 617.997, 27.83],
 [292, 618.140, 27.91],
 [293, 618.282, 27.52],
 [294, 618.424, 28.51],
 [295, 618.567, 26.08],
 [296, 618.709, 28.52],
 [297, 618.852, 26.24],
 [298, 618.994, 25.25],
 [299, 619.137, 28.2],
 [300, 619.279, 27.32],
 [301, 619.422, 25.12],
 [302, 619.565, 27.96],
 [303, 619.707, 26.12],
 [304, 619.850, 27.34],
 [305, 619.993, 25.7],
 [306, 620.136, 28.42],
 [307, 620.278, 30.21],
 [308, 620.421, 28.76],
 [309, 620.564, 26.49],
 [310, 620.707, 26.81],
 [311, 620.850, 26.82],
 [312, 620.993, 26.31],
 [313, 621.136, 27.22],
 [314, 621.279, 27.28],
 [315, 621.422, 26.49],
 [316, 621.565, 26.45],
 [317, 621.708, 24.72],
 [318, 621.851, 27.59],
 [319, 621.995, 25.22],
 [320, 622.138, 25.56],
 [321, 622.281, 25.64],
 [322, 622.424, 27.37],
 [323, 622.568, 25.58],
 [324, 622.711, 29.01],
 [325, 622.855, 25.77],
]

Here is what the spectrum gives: 0.05 mag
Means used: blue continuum 29.6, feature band 27.9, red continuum 28.9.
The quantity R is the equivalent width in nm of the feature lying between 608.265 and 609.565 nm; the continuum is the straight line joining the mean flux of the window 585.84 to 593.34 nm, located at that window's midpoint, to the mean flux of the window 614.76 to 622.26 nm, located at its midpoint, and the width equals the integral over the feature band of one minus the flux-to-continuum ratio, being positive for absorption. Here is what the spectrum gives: -0.09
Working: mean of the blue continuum 26.7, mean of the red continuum 26.9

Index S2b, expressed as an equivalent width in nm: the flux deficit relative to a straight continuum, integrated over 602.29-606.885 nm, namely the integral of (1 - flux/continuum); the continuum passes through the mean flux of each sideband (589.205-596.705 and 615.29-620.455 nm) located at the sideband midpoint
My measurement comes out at -0.33 nm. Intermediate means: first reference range 26.9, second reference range 27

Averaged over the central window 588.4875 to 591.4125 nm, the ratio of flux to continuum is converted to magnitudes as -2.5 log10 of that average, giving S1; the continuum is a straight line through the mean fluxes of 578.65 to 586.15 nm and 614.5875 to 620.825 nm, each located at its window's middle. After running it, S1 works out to 0.16 mag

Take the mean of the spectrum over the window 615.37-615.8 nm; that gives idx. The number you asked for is 27.7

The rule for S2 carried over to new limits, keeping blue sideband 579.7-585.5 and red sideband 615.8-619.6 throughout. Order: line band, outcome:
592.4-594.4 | 0.03 mag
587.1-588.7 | 0.04 mag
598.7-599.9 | 0.00 mag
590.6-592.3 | 0.07 mag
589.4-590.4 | 0.21 mag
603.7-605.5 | -0.05 mag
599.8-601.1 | 0.01 mag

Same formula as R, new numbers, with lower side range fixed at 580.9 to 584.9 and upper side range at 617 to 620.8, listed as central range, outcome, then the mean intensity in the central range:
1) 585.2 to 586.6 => 0.059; 28.1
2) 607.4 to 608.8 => -0.066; 29.3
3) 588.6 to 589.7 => 0.231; 23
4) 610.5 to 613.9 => 0.029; 27.4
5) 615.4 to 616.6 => 0.046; 26.4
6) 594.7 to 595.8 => 0.044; 27.6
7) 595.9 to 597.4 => 0.037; 27.9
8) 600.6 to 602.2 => 0.012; 28.1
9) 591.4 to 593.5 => 0.090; 27.7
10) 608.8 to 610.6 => -0.045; 28.5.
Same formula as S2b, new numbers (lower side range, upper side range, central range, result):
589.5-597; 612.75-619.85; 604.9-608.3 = -0.238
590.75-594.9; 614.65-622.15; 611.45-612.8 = -0.012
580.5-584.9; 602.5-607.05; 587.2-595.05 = 0.673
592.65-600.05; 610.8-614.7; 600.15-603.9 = -0.069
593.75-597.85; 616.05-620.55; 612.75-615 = -0.034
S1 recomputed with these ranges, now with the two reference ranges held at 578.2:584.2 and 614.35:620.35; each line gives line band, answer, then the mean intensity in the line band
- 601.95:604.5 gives -0.03 mag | 28.7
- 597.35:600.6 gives -0.01 mag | 28.4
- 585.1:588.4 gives 0.03 mag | 28.3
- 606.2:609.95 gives -0.04 mag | 28.7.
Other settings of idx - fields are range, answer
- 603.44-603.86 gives 29.1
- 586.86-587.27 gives 28.1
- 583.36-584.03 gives 29.3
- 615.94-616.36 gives 24.7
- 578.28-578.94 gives 27.4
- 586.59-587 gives 28.9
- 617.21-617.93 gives 27.4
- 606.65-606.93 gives 27.9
